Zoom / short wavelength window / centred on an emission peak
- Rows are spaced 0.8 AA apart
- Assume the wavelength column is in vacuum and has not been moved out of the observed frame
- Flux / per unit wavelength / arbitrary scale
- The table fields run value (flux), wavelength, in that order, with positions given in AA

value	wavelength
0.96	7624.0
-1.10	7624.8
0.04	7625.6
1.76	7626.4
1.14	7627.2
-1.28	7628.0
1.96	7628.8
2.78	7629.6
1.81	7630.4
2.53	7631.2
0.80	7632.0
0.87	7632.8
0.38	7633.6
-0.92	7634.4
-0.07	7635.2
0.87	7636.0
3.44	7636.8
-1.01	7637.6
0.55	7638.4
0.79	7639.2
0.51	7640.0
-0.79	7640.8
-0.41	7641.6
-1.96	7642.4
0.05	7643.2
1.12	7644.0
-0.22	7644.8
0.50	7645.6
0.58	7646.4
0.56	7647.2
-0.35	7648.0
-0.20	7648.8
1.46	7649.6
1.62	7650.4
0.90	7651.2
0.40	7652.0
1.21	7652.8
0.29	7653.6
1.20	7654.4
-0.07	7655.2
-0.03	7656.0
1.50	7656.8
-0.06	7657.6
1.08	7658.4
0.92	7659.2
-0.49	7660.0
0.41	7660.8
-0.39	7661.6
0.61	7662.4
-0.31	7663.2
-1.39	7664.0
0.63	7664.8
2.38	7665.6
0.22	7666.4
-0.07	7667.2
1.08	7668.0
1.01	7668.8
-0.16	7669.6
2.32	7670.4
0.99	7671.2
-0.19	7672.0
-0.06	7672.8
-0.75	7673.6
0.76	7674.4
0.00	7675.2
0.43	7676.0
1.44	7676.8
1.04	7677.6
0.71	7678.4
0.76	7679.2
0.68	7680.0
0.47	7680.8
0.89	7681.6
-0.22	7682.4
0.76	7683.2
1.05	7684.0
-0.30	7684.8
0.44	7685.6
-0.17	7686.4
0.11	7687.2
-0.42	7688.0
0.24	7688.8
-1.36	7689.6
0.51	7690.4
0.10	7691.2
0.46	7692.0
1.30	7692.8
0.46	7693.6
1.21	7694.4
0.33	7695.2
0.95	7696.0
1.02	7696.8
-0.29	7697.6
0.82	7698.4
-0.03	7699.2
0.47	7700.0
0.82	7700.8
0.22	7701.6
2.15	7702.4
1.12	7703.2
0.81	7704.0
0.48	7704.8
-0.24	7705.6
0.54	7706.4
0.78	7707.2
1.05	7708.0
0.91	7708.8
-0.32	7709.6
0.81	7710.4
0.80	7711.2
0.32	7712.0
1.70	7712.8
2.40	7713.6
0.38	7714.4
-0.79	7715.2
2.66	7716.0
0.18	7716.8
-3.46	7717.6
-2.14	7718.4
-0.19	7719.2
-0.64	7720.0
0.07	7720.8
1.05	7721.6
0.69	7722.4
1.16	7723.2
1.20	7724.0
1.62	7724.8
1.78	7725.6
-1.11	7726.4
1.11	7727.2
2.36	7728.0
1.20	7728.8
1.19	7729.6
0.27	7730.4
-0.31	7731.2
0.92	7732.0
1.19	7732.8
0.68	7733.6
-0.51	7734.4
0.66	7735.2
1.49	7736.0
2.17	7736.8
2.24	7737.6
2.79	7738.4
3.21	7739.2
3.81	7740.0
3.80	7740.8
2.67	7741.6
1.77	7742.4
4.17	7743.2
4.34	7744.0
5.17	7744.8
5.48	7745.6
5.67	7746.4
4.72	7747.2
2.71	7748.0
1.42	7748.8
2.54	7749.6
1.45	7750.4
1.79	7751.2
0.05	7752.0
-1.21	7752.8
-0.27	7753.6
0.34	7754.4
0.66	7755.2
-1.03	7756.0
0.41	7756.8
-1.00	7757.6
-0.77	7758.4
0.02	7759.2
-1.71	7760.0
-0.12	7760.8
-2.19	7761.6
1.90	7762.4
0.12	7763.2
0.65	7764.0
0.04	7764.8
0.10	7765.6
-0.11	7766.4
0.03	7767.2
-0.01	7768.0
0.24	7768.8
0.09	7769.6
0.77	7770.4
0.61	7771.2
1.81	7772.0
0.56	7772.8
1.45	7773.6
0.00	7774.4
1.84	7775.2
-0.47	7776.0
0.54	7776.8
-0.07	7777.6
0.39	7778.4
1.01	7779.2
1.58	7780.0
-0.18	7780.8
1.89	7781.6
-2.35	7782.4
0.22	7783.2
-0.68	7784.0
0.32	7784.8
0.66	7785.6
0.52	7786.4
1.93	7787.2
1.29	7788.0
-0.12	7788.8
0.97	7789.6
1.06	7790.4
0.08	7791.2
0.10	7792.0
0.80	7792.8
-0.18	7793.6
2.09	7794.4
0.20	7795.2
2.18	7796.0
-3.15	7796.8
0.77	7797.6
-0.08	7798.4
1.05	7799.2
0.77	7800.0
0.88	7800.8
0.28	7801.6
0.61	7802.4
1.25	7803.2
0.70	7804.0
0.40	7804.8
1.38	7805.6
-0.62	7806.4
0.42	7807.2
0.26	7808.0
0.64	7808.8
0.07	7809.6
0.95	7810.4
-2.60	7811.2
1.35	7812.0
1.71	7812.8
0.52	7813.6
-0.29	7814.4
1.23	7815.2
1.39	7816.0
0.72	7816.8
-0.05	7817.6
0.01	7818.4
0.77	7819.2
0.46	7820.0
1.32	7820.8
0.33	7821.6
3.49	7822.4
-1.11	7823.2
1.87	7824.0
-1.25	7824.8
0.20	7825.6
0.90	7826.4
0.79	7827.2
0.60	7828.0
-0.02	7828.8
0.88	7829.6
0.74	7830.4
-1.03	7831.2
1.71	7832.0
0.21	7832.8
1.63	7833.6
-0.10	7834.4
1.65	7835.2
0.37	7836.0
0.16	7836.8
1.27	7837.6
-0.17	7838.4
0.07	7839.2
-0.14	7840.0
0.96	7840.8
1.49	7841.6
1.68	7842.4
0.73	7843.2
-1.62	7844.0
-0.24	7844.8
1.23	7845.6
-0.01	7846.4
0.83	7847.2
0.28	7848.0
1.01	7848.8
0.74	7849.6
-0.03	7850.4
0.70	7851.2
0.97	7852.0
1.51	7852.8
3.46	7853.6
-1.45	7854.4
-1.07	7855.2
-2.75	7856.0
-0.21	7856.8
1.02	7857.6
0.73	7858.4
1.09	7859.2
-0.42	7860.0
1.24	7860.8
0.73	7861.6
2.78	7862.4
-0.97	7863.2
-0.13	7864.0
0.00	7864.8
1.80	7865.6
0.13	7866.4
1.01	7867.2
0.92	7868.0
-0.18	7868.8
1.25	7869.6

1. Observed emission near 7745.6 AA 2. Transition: [O II] 3727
